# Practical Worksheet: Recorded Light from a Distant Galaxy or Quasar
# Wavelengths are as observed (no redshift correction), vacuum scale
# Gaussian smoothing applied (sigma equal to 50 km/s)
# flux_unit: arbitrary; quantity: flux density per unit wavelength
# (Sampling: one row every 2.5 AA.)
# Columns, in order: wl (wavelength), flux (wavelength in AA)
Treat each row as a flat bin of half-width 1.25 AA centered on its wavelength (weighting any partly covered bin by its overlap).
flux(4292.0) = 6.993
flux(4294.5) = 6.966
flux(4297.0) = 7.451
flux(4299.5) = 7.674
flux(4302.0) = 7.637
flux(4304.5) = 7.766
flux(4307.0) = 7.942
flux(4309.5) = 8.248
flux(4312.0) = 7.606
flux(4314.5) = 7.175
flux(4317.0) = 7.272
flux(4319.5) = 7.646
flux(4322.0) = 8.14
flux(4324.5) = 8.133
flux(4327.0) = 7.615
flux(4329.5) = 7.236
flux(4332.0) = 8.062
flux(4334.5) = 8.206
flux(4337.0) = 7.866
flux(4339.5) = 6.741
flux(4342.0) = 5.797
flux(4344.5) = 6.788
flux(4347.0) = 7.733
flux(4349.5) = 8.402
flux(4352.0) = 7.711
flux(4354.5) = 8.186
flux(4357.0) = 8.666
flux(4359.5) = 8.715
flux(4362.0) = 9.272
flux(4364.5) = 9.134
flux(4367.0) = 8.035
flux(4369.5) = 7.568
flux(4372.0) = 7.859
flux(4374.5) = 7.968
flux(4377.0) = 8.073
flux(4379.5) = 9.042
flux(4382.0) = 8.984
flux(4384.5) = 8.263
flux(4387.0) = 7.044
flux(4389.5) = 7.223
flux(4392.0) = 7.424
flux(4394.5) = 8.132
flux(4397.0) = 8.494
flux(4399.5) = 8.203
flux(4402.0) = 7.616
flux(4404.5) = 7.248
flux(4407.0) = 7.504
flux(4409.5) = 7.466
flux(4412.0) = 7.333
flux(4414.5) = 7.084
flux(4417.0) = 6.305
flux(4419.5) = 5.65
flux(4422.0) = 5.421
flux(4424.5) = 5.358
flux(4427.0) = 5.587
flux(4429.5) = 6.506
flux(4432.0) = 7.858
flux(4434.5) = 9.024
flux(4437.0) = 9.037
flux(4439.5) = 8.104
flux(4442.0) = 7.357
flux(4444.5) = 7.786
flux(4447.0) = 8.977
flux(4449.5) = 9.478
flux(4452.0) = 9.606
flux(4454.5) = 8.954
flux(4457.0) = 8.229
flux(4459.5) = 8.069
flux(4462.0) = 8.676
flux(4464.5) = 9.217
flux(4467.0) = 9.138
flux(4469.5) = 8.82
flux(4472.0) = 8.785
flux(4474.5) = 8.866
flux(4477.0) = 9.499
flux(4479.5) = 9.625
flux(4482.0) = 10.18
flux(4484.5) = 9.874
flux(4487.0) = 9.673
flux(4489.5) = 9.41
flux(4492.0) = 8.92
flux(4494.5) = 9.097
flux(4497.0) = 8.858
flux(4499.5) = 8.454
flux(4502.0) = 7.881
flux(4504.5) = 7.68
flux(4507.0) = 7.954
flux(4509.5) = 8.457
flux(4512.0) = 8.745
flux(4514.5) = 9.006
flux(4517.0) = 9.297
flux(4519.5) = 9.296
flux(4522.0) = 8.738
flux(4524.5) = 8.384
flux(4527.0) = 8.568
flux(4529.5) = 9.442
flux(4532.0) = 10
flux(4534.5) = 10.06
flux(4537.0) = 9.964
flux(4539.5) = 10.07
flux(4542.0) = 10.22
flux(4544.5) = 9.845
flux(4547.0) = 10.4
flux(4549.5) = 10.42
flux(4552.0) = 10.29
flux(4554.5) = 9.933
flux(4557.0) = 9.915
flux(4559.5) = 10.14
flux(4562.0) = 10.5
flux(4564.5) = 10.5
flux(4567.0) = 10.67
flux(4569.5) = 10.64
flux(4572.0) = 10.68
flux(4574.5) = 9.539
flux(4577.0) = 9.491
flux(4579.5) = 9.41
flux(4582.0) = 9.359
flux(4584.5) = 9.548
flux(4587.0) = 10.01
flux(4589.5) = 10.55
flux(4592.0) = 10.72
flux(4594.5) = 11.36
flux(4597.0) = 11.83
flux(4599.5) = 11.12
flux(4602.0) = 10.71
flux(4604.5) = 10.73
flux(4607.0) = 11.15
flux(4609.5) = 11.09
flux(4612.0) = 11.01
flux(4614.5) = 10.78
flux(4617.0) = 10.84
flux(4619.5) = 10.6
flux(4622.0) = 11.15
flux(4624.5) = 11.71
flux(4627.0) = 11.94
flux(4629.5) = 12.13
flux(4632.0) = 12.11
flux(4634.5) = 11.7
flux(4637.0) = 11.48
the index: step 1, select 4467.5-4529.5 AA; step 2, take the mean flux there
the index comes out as 8.93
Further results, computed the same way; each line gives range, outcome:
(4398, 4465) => 7.68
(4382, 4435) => 7.19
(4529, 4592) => 10.1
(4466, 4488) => 9.38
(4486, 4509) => 8.64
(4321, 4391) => 7.94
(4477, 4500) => 9.38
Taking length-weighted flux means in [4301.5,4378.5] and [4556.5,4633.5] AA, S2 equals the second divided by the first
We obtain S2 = 1.37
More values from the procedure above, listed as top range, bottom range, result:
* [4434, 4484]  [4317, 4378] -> 1.13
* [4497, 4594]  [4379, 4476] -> 1.22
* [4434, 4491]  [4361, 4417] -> 1.13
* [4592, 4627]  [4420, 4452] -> 1.46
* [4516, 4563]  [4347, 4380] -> 1.17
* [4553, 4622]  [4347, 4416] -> 1.31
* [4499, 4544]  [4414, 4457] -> 1.19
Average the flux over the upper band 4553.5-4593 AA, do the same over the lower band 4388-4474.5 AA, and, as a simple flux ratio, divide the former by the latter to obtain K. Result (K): 1.29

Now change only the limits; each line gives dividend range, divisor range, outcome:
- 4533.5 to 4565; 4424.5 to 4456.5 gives 1.26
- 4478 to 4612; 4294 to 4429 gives 1.29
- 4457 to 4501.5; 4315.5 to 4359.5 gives 1.18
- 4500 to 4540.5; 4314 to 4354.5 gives 1.18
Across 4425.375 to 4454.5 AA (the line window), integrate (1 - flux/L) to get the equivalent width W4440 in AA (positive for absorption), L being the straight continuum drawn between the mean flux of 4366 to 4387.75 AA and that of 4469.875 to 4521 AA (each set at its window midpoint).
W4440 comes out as 1.6 AA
